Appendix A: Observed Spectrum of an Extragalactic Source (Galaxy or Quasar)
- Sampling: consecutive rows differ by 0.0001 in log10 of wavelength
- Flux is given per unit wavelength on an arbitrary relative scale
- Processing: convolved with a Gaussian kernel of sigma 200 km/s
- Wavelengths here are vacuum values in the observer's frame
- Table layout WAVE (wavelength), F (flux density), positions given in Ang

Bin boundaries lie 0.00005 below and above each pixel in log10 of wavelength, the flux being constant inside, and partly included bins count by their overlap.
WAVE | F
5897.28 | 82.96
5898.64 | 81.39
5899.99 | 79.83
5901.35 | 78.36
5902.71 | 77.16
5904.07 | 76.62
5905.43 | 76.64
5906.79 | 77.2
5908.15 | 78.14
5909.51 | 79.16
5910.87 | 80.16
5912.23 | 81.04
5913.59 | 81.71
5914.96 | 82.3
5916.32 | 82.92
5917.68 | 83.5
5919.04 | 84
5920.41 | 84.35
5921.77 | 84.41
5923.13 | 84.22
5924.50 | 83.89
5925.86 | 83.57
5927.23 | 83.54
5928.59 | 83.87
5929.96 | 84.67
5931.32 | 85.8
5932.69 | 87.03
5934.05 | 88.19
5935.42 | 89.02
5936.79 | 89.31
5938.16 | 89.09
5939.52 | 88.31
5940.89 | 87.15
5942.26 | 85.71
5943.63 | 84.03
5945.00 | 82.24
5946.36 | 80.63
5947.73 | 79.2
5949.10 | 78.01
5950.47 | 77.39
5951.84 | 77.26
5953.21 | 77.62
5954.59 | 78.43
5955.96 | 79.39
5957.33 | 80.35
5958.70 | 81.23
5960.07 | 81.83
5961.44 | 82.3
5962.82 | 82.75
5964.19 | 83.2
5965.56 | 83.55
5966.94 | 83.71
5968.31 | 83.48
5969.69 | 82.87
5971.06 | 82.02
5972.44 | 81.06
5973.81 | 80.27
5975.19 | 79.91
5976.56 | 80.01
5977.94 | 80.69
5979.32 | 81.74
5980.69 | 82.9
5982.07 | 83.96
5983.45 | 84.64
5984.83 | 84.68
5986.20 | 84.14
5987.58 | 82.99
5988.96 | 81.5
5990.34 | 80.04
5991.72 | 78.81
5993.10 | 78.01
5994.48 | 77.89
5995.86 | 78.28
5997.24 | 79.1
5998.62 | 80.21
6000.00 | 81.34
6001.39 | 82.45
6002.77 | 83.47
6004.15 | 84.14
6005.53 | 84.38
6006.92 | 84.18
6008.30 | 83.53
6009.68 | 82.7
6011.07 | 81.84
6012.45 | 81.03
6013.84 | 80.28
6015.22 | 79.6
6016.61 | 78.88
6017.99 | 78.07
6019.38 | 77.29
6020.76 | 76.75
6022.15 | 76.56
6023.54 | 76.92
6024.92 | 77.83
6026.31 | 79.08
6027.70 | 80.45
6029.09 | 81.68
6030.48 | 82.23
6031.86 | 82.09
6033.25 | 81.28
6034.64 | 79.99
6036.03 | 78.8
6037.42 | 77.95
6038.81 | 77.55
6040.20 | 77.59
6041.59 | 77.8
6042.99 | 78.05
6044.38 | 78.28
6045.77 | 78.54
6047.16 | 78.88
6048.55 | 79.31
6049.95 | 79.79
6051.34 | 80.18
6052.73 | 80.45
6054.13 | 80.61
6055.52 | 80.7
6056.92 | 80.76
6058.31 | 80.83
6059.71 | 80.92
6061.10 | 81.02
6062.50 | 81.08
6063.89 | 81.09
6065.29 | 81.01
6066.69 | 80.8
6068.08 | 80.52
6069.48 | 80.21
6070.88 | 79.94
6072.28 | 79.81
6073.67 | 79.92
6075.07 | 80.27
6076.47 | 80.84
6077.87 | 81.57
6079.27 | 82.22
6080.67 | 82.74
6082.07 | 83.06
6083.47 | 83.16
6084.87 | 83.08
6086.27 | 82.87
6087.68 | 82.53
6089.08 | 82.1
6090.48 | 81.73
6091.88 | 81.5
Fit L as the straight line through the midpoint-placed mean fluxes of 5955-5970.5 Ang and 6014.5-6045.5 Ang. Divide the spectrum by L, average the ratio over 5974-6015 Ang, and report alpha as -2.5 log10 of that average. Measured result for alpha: -0.014 mag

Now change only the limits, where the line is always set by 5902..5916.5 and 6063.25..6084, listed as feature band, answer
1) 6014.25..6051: 0.02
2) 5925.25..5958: -0.05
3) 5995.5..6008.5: -0.02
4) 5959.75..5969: -0.04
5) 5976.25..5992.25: -0.03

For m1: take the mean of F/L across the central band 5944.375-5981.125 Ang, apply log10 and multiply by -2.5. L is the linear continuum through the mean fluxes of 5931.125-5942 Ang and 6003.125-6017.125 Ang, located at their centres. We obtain 0.065 mag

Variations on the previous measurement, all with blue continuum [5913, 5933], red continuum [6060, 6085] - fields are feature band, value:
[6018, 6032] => 0.04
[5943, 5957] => 0.05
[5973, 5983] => 0.02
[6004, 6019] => 0.01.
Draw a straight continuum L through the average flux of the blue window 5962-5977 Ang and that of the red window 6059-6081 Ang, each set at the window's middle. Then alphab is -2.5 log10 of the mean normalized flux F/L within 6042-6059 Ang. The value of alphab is 0.02 mag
